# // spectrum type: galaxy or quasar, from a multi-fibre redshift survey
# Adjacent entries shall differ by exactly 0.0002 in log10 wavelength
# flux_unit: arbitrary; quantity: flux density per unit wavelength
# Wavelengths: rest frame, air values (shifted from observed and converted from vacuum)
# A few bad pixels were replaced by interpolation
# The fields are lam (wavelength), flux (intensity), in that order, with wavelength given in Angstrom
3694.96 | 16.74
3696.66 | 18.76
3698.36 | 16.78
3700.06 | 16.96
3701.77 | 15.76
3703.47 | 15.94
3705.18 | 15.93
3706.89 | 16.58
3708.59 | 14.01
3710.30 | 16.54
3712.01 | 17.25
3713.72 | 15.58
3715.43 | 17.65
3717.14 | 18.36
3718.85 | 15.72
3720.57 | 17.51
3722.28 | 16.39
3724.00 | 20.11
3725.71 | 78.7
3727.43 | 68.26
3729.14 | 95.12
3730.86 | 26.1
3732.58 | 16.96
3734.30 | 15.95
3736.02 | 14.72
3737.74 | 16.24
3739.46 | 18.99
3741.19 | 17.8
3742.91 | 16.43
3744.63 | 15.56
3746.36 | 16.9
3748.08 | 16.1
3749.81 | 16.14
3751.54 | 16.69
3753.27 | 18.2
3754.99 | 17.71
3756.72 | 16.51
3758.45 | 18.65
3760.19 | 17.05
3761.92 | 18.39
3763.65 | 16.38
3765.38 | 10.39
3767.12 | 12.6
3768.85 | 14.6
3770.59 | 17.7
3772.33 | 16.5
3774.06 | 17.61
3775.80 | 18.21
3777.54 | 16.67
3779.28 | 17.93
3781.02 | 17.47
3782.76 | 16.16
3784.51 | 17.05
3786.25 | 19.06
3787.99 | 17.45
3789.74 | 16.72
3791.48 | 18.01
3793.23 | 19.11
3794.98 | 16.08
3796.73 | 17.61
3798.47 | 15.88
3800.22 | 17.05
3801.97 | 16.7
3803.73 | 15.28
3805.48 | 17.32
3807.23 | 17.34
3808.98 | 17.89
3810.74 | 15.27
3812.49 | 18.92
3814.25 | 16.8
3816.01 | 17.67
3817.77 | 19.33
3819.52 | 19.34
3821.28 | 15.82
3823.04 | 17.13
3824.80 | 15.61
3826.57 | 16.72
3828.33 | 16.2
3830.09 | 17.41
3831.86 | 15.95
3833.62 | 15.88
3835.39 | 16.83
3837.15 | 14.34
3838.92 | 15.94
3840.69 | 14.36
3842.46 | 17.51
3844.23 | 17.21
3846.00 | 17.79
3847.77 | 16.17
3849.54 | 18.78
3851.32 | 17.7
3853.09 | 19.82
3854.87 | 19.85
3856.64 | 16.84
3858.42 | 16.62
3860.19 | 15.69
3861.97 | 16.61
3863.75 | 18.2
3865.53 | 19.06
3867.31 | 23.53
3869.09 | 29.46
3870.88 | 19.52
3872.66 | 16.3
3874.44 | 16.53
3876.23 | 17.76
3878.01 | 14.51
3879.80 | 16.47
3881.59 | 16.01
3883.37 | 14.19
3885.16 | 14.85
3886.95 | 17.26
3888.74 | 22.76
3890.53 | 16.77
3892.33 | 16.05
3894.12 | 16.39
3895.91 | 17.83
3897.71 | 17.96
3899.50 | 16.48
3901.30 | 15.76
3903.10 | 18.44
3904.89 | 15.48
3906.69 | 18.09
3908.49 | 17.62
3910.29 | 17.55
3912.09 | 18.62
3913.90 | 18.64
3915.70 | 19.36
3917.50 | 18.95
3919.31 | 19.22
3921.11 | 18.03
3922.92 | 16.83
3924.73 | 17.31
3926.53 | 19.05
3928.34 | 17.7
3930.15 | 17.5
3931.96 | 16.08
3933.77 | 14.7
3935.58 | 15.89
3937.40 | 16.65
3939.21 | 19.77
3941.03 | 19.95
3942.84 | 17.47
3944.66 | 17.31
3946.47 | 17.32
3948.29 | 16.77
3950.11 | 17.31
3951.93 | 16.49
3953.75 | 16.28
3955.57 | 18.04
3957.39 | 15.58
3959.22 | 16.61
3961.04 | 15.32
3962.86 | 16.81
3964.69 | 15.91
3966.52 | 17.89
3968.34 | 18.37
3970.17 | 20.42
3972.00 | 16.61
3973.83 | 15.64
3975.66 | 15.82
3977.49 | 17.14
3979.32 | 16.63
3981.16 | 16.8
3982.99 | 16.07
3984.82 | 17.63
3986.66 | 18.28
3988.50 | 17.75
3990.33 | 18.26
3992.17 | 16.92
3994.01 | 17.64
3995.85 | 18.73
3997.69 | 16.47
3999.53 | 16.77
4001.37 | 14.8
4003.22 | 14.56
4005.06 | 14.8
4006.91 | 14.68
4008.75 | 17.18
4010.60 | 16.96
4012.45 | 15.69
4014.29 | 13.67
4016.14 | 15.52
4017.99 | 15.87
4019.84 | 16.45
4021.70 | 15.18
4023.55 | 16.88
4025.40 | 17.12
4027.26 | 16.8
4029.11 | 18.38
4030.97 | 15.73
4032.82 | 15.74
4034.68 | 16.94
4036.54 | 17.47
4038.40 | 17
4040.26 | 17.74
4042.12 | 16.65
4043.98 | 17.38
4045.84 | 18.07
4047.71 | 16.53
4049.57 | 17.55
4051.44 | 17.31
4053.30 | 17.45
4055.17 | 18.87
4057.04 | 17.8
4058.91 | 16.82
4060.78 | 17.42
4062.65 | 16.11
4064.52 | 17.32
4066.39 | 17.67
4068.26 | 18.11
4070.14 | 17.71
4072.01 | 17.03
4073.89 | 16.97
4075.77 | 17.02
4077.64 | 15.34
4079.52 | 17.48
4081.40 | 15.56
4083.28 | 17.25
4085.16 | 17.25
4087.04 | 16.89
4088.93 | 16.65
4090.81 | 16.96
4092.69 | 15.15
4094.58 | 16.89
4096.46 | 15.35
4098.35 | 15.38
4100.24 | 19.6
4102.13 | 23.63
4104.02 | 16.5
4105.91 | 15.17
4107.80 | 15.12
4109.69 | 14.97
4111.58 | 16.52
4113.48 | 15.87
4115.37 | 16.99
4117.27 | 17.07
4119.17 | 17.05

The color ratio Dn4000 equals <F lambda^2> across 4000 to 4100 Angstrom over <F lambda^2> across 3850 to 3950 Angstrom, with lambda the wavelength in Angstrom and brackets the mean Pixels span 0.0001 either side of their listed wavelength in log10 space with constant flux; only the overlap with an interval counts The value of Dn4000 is 1.01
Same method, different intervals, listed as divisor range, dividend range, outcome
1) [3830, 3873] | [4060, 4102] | 1.06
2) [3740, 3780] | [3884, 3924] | 1.15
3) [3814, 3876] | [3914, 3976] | 1.03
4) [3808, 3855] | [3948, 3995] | 1.07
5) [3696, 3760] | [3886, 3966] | 0.87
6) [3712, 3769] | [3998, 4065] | 0.85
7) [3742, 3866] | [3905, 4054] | 1.10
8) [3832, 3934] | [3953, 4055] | 1.01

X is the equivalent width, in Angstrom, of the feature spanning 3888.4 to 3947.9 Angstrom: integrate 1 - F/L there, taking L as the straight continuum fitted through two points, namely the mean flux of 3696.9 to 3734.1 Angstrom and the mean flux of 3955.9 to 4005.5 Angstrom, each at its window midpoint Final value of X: 4.30 Angstrom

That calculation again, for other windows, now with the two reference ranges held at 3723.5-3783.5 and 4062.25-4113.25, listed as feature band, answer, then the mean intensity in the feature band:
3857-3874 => 1.1 Angstrom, 19.3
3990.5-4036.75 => 4.6 Angstrom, 16.3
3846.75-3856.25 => 1.1 Angstrom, 18.4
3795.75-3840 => 9.5 Angstrom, 16.8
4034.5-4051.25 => 0.3 Angstrom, 17.3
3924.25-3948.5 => 2.5 Angstrom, 17.4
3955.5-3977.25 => 2.3 Angstrom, 16.9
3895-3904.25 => 1.3 Angstrom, 17.3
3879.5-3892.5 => 2.2 Angstrom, 16.8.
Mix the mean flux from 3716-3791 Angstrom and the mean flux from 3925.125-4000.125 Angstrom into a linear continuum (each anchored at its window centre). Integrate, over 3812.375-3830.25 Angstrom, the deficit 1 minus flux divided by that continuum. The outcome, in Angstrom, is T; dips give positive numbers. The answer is 2.5 Angstrom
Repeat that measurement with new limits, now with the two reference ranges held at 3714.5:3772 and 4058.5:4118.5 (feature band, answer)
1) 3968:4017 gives 4.9 Angstrom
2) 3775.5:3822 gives 9.4 Angstrom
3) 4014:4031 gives 1.6 Angstrom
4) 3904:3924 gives 1.8 Angstrom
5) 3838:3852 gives 2.7 Angstrom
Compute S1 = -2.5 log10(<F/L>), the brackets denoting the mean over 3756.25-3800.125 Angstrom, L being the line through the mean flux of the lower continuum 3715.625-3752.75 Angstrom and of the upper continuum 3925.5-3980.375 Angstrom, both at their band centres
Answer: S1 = 0.40 mag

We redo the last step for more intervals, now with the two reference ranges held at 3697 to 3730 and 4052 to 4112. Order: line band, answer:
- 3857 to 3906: 0.25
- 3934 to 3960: 0.20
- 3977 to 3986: 0.17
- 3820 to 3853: 0.37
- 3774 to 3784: 0.40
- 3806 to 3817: 0.36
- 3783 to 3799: 0.38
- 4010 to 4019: 0.21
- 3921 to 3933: 0.21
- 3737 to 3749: 0.47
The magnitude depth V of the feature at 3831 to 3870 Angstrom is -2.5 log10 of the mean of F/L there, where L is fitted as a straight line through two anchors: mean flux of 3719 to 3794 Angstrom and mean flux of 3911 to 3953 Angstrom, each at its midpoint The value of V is 0.087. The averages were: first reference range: 21.5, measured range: 17.9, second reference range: 17.7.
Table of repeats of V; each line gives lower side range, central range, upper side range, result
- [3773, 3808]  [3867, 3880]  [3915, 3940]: -0.10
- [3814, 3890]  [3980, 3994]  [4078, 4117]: -0.02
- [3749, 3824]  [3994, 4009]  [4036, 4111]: 0.07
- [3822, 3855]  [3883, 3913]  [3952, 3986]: -0.02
